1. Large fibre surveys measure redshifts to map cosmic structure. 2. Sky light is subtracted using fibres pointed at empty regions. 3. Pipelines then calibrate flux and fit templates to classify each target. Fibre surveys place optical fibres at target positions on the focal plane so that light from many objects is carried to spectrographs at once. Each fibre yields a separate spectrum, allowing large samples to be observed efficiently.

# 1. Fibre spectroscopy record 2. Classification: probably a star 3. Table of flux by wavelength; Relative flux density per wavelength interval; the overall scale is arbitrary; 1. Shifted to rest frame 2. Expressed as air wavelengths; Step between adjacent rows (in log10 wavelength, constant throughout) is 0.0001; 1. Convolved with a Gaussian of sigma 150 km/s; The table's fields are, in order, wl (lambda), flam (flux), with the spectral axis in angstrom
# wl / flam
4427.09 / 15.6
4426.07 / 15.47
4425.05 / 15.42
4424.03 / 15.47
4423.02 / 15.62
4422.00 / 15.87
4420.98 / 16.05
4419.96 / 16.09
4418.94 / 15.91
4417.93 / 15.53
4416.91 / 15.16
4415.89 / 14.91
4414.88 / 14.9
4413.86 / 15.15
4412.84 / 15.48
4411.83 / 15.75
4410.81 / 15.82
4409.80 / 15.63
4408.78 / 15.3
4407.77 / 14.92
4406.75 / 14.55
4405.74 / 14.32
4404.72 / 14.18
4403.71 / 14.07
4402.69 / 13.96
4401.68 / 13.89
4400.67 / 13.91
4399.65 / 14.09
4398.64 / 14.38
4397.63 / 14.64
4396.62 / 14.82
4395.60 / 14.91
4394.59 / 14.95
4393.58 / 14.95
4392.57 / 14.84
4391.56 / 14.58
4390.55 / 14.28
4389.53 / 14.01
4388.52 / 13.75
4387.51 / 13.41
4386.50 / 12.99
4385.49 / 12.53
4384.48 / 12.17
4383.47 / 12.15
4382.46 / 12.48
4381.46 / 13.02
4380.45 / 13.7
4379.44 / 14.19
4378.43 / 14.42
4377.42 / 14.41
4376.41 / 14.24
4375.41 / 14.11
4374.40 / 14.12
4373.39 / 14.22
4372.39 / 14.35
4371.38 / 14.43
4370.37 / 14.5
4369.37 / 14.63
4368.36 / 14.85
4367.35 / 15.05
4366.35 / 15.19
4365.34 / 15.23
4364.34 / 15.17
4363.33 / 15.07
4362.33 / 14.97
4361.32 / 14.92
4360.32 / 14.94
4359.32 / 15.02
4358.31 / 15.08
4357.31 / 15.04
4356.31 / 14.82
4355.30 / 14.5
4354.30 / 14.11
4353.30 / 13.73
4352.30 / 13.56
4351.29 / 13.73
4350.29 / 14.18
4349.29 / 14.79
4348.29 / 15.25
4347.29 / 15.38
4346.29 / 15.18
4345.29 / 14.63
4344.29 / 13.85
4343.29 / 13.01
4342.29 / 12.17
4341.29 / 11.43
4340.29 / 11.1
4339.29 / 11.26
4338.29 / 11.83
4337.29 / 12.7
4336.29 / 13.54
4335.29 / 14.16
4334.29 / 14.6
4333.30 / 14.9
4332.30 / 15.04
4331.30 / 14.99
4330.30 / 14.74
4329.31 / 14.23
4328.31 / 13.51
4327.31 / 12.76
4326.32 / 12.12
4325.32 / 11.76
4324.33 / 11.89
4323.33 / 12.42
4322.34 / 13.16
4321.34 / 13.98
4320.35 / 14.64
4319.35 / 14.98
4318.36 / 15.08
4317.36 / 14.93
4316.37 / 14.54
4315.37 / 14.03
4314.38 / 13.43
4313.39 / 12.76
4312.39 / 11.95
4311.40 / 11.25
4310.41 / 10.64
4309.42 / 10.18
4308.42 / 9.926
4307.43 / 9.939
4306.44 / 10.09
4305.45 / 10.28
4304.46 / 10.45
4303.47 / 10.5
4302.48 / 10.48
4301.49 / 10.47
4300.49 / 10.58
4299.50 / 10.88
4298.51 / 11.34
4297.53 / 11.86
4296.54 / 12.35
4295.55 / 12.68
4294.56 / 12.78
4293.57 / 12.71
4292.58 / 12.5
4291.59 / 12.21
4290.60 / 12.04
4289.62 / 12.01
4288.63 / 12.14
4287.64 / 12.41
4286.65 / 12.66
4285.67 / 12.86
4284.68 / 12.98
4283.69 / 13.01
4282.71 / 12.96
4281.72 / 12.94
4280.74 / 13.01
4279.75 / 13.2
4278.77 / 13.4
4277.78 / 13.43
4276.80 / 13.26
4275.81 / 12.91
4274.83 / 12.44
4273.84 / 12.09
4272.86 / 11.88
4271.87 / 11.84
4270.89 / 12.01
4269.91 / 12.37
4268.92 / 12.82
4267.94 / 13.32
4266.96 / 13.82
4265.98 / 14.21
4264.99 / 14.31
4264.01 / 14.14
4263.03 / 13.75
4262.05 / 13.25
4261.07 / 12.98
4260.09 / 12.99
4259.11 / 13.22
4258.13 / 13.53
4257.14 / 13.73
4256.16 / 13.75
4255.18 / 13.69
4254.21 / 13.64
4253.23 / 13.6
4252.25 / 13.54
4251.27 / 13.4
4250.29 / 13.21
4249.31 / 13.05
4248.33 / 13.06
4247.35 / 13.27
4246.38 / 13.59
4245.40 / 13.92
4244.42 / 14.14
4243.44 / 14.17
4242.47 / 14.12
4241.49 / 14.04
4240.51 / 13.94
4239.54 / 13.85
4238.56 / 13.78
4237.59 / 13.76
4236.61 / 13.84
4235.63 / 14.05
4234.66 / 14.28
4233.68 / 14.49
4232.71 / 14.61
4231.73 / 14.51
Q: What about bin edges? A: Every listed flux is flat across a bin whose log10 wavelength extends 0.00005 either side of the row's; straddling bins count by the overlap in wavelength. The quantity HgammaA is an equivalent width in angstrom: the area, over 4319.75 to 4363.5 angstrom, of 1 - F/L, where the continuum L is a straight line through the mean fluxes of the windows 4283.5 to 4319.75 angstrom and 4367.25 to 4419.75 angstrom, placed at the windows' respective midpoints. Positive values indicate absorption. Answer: -2.57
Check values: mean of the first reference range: 12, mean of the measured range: 13.8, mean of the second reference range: 14.4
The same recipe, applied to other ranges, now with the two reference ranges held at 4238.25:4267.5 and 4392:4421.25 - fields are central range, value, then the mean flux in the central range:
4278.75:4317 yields 5.65 angstrom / 12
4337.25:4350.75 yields 0.98 angstrom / 13.4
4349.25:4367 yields -0.18 angstrom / 14.7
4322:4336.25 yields 0.69 angstrom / 13.6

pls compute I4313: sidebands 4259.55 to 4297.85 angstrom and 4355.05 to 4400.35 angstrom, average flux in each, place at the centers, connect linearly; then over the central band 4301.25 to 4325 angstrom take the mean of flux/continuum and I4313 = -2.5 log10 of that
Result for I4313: 0.10 mag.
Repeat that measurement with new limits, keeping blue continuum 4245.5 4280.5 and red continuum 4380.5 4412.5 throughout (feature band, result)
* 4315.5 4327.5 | 0.01 mag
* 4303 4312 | 0.29 mag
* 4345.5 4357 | -0.05 mag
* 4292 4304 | 0.16 mag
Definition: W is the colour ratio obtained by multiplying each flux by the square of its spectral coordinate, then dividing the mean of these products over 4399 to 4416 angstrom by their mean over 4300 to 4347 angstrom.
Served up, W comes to 1.2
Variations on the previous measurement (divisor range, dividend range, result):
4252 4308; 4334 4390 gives 1.16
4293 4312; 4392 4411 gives 1.39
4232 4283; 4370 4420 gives 1.14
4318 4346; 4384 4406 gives 1.08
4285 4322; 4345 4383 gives 1.23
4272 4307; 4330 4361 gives 1.19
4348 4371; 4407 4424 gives 1.08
